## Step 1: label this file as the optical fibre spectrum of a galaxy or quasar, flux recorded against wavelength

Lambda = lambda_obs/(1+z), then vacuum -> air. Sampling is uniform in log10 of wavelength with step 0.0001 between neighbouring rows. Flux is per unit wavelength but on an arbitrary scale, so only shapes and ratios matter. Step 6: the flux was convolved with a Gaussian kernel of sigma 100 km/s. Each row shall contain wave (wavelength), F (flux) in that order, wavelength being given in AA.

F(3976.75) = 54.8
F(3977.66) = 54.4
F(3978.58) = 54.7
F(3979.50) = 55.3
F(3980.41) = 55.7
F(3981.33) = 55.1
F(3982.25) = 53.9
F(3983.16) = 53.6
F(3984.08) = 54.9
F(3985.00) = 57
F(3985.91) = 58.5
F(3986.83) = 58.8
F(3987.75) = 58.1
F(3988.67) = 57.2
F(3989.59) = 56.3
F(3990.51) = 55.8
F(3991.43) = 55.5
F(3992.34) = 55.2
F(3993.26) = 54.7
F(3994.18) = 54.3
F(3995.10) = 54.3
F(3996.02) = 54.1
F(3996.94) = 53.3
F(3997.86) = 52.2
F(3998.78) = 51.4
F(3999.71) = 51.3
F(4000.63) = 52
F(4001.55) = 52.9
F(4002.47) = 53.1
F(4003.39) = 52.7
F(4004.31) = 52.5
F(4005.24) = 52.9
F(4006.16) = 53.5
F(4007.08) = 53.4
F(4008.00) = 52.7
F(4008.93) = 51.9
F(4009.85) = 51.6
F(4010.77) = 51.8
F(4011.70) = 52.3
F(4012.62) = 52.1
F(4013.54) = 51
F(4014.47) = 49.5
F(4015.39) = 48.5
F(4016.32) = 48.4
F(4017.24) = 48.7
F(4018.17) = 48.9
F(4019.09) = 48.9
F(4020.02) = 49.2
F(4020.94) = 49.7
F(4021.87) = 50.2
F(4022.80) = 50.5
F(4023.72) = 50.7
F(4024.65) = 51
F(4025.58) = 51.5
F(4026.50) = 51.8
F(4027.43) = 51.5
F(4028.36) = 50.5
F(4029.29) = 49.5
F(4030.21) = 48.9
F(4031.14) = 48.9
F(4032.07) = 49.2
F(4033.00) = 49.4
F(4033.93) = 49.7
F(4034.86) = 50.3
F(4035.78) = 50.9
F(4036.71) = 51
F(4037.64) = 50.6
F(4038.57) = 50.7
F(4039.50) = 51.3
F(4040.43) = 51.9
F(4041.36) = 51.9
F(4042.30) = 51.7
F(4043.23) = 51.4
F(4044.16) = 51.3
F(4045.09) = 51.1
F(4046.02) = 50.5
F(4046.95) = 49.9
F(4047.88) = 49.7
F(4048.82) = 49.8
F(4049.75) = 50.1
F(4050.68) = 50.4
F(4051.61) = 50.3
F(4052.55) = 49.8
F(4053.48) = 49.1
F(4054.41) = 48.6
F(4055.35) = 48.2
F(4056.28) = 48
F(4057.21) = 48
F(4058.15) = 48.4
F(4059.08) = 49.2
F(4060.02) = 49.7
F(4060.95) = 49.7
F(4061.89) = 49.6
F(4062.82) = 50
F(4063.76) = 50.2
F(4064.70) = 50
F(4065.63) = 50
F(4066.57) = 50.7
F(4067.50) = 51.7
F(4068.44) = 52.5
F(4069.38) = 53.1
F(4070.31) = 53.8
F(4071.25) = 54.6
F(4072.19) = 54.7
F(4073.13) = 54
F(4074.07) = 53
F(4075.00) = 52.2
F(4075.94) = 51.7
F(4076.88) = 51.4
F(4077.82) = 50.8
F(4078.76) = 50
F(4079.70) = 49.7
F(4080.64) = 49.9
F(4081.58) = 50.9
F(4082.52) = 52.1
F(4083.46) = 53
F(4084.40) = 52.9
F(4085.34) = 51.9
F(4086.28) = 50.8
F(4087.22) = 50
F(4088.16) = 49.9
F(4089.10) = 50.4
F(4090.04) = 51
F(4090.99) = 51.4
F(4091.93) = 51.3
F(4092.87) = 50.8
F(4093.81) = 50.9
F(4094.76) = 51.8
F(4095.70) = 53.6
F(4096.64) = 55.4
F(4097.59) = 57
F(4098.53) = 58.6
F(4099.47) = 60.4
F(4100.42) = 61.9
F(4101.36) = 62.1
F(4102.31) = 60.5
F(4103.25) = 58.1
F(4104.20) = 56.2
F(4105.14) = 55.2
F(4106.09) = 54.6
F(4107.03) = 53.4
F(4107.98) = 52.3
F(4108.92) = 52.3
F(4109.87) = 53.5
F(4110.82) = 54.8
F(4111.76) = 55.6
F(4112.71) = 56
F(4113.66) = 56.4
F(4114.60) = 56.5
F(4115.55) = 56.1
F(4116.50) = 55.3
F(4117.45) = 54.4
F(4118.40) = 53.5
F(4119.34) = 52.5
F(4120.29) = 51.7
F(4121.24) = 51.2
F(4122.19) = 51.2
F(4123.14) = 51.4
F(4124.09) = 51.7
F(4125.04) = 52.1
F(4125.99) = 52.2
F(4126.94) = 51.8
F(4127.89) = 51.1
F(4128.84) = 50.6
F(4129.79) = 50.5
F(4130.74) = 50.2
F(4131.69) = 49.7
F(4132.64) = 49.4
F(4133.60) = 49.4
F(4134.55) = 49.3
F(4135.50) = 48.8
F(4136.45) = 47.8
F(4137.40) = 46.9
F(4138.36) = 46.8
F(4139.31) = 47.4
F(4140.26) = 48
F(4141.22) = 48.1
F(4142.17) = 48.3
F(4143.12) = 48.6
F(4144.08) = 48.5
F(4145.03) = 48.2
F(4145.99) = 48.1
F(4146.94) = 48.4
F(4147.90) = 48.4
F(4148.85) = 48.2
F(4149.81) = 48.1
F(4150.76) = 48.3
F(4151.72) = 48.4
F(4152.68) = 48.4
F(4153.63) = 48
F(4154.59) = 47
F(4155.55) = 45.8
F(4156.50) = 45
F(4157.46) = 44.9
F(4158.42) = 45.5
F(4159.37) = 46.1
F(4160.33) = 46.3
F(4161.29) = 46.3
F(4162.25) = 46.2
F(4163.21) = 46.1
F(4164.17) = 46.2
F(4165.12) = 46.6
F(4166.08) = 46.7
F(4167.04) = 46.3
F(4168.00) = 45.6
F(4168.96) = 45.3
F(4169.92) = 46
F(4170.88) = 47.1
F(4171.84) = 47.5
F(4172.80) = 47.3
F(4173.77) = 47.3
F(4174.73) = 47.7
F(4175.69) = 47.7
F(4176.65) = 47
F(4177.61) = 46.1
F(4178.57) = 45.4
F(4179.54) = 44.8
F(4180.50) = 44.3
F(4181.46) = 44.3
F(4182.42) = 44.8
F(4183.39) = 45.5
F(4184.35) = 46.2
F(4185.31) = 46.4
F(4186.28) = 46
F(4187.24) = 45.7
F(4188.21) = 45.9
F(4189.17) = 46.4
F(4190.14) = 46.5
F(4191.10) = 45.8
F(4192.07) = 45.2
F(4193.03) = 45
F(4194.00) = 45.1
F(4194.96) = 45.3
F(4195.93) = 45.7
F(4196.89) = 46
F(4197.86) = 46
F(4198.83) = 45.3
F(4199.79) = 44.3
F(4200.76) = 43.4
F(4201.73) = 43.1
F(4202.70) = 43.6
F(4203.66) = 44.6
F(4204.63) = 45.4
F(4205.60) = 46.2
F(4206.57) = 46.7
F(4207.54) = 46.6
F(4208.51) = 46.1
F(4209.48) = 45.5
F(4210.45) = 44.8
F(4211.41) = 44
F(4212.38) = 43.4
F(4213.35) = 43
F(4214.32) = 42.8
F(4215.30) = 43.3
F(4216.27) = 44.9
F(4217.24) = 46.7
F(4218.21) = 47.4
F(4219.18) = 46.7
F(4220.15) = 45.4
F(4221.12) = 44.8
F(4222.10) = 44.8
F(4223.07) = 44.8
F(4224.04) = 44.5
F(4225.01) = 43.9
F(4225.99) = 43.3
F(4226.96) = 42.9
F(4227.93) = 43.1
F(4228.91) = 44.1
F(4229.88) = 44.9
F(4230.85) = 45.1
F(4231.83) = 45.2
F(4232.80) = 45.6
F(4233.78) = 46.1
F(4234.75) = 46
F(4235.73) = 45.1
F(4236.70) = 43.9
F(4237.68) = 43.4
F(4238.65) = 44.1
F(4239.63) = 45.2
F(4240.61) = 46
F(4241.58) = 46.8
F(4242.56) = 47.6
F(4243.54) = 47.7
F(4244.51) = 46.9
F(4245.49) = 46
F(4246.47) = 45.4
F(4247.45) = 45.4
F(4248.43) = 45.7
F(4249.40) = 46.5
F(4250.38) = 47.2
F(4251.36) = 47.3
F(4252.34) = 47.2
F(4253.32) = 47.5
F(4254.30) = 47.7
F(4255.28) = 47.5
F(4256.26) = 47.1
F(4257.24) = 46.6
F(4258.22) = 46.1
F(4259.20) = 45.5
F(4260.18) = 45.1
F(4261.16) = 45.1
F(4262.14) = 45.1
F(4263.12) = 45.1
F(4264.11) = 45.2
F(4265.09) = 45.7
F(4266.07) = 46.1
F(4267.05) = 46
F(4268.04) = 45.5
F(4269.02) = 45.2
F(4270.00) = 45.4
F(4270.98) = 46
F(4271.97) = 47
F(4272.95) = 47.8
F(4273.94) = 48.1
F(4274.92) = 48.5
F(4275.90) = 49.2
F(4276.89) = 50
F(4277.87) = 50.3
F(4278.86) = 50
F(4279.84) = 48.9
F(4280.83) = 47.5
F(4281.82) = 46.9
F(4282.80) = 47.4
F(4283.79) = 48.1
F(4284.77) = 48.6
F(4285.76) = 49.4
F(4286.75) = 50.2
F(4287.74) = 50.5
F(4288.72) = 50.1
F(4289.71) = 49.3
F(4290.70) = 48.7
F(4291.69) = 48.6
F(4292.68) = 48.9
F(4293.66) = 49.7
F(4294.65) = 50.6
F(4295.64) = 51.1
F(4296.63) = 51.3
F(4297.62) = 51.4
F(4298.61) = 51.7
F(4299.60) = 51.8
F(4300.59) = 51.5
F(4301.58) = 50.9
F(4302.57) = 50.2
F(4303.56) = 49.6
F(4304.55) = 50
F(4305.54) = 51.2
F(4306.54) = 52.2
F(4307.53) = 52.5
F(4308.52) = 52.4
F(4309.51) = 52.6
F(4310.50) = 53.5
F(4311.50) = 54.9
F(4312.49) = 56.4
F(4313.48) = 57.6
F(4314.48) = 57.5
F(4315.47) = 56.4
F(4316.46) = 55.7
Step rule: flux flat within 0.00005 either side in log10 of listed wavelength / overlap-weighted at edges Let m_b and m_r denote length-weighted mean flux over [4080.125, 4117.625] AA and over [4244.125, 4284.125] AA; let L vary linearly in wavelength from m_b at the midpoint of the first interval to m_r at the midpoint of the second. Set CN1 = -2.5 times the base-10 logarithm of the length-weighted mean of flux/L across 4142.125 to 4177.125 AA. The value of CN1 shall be 0.10 mag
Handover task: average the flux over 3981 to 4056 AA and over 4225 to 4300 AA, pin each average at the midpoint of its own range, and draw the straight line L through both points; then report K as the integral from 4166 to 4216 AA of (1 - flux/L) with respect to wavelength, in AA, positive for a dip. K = 3.07 AA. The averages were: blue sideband 51.8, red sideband 47.1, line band 45.5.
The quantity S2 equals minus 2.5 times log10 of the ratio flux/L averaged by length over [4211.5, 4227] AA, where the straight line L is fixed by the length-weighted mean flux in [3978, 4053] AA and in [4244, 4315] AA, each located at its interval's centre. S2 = 0.12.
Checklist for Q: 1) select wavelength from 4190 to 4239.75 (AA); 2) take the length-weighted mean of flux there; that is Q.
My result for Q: 44.9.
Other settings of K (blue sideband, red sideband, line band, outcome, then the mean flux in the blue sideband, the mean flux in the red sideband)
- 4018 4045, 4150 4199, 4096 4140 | -5.0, 50.5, 46.2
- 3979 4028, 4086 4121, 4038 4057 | 1.2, 52.9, 54.5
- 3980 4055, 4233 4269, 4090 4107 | -2.0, 51.9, 46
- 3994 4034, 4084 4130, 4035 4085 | 1.5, 51.2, 53.8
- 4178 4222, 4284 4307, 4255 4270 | 0.9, 45.2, 50.3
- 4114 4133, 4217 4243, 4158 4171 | 0.9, 52.2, 45.1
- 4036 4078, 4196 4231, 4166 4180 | -0.1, 50.8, 44.8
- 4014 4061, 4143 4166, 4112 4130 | -1.9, 50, 47.1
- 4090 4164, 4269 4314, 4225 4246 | 2.2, 51.2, 50.1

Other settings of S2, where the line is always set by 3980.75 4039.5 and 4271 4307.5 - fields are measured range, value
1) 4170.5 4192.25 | 0.10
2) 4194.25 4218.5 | 0.12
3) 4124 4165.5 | 0.06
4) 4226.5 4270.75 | 0.10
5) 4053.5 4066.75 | 0.05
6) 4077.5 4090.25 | 0.01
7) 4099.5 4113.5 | -0.10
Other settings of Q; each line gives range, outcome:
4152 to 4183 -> 46.2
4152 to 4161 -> 46.4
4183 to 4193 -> 45.9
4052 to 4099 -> 51.3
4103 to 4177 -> 49.6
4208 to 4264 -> 45.4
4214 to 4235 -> 44.8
